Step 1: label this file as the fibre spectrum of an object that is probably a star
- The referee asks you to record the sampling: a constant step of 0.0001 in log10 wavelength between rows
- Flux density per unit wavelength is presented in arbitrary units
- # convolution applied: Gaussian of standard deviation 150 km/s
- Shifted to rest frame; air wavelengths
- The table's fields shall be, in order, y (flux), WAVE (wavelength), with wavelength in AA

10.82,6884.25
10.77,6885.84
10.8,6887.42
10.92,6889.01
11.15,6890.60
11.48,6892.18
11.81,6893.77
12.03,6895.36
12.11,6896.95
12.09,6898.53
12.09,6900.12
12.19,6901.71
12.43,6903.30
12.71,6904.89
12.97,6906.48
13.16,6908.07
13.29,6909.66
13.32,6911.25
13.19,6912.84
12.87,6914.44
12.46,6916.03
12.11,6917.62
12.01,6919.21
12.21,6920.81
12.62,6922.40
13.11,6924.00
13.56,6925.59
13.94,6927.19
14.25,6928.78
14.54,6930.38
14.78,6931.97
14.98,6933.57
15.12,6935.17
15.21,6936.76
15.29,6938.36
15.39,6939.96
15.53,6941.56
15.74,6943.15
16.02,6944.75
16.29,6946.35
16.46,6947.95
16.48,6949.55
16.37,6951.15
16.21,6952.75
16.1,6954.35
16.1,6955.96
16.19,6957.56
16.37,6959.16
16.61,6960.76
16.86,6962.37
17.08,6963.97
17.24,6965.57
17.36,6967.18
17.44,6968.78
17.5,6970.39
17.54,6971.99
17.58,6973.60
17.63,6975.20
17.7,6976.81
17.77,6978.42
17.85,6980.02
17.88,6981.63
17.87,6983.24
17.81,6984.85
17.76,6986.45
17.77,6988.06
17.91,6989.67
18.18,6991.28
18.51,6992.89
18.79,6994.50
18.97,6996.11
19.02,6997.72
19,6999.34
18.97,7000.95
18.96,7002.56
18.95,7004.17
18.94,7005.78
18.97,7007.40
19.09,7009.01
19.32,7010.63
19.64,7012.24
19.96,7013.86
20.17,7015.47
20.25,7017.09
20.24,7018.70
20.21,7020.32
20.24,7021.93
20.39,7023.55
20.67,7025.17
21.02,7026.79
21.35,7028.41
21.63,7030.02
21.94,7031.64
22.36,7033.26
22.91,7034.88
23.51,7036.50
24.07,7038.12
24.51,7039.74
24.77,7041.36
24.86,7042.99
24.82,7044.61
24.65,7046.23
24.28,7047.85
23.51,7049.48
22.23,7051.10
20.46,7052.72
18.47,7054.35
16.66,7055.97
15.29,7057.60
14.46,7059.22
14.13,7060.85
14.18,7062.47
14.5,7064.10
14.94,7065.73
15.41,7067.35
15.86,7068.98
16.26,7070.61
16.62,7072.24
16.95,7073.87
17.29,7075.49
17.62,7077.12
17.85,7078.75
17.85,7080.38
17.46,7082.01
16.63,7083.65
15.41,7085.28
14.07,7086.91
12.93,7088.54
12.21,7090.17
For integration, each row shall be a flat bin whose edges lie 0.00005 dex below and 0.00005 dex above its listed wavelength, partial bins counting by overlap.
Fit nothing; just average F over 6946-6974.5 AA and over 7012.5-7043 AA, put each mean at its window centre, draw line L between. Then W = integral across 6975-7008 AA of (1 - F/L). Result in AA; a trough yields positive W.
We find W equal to 1.23 AA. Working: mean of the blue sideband 16.8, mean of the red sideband 21.7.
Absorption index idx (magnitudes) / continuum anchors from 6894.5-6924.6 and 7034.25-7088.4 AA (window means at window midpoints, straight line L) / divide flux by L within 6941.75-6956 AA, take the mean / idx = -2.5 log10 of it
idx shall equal -0.14 mag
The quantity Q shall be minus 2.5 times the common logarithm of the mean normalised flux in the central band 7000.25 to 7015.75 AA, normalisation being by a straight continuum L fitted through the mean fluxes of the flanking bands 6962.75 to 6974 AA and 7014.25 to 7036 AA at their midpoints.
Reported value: 0.04 mag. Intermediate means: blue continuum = 17.4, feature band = 19.3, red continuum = 21.1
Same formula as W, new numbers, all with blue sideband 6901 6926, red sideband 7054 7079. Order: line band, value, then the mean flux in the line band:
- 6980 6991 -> -2.8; 17.9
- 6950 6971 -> -4.6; 16.7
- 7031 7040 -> -4.6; 23.2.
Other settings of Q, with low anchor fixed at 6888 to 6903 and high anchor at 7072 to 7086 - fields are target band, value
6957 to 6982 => -0.24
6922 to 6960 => -0.17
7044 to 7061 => -0.23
